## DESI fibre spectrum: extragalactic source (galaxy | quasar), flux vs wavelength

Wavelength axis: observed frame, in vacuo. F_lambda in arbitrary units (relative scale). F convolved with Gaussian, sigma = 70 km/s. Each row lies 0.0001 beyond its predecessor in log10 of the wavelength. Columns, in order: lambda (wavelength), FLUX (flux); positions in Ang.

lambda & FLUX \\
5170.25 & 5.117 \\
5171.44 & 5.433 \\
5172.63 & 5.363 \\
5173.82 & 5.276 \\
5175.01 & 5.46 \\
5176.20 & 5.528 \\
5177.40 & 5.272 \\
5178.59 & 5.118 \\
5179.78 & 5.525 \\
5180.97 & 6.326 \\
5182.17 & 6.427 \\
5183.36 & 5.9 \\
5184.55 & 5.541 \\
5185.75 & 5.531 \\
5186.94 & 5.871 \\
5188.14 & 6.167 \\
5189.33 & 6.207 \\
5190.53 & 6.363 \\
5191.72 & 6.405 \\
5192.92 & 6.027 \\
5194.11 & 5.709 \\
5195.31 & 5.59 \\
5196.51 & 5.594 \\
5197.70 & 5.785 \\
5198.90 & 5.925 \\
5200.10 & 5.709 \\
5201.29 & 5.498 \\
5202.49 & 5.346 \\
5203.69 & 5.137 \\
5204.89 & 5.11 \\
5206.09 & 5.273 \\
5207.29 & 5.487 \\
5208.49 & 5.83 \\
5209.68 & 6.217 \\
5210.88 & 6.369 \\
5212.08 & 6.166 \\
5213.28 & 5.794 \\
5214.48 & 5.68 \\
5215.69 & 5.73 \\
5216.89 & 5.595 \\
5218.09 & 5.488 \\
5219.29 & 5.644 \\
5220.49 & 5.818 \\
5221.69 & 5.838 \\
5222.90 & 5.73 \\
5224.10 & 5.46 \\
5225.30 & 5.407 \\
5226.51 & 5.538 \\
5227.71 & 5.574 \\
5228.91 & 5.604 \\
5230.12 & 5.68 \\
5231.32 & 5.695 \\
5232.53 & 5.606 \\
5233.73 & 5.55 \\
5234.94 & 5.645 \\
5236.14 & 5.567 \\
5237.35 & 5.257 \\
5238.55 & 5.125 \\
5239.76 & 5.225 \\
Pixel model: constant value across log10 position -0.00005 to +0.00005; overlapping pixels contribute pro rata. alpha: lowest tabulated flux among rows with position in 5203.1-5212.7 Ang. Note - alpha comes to 5.11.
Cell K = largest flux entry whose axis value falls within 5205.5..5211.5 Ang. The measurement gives 6.369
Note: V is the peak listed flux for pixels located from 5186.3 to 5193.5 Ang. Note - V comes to 6.405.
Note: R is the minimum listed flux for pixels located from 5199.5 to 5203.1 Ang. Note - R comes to 5.346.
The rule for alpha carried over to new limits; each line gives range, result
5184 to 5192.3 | 5.531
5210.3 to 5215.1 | 5.68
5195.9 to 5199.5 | 5.594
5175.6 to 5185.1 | 5.118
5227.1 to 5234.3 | 5.55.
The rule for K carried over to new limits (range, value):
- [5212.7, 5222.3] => 5.838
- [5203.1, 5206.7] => 5.273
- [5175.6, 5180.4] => 5.528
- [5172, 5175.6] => 5.46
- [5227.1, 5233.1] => 5.695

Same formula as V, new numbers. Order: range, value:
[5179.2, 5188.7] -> 6.427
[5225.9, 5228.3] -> 5.574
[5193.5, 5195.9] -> 5.709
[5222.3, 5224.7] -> 5.73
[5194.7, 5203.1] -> 5.925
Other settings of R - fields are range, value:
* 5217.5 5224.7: 5.46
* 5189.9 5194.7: 5.709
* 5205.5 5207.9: 5.273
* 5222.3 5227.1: 5.407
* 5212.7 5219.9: 5.488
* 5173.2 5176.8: 5.276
